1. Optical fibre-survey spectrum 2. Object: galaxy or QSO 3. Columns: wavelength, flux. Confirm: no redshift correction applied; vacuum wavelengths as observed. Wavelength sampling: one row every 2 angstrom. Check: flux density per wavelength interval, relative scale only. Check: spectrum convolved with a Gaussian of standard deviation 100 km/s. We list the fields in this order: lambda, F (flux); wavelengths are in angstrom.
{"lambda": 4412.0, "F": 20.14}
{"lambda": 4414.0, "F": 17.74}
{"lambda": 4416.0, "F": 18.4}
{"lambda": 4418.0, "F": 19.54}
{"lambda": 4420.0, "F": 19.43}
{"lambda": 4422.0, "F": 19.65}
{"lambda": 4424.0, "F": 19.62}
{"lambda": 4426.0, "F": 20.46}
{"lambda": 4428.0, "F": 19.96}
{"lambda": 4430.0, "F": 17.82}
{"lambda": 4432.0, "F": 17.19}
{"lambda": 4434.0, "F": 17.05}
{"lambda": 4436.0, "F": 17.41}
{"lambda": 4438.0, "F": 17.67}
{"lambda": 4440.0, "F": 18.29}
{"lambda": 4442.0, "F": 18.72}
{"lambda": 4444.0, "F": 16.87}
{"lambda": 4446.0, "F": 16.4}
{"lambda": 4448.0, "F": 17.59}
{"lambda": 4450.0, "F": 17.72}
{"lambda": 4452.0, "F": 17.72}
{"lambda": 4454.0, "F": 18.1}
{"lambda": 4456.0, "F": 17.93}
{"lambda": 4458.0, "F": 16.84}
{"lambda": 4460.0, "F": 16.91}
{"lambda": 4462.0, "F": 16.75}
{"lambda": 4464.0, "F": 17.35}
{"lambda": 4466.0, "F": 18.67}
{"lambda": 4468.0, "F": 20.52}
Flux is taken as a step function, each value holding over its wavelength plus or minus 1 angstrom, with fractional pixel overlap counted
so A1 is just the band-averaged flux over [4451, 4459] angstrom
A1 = 17.6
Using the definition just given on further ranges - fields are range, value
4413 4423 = 19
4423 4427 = 20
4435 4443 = 18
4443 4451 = 17.1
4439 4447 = 17.6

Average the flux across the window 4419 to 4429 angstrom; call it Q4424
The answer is 19.8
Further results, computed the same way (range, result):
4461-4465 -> 17.1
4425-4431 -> 19.4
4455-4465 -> 17.2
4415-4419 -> 19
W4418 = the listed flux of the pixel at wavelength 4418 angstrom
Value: 19.54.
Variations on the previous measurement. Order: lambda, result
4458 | 16.84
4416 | 18.4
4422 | 19.65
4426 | 20.46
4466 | 18.67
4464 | 17.35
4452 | 17.72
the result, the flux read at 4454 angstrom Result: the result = 18.1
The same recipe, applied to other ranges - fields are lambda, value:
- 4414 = 17.74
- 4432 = 17.19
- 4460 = 16.91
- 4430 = 17.82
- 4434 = 17.05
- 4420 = 19.43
